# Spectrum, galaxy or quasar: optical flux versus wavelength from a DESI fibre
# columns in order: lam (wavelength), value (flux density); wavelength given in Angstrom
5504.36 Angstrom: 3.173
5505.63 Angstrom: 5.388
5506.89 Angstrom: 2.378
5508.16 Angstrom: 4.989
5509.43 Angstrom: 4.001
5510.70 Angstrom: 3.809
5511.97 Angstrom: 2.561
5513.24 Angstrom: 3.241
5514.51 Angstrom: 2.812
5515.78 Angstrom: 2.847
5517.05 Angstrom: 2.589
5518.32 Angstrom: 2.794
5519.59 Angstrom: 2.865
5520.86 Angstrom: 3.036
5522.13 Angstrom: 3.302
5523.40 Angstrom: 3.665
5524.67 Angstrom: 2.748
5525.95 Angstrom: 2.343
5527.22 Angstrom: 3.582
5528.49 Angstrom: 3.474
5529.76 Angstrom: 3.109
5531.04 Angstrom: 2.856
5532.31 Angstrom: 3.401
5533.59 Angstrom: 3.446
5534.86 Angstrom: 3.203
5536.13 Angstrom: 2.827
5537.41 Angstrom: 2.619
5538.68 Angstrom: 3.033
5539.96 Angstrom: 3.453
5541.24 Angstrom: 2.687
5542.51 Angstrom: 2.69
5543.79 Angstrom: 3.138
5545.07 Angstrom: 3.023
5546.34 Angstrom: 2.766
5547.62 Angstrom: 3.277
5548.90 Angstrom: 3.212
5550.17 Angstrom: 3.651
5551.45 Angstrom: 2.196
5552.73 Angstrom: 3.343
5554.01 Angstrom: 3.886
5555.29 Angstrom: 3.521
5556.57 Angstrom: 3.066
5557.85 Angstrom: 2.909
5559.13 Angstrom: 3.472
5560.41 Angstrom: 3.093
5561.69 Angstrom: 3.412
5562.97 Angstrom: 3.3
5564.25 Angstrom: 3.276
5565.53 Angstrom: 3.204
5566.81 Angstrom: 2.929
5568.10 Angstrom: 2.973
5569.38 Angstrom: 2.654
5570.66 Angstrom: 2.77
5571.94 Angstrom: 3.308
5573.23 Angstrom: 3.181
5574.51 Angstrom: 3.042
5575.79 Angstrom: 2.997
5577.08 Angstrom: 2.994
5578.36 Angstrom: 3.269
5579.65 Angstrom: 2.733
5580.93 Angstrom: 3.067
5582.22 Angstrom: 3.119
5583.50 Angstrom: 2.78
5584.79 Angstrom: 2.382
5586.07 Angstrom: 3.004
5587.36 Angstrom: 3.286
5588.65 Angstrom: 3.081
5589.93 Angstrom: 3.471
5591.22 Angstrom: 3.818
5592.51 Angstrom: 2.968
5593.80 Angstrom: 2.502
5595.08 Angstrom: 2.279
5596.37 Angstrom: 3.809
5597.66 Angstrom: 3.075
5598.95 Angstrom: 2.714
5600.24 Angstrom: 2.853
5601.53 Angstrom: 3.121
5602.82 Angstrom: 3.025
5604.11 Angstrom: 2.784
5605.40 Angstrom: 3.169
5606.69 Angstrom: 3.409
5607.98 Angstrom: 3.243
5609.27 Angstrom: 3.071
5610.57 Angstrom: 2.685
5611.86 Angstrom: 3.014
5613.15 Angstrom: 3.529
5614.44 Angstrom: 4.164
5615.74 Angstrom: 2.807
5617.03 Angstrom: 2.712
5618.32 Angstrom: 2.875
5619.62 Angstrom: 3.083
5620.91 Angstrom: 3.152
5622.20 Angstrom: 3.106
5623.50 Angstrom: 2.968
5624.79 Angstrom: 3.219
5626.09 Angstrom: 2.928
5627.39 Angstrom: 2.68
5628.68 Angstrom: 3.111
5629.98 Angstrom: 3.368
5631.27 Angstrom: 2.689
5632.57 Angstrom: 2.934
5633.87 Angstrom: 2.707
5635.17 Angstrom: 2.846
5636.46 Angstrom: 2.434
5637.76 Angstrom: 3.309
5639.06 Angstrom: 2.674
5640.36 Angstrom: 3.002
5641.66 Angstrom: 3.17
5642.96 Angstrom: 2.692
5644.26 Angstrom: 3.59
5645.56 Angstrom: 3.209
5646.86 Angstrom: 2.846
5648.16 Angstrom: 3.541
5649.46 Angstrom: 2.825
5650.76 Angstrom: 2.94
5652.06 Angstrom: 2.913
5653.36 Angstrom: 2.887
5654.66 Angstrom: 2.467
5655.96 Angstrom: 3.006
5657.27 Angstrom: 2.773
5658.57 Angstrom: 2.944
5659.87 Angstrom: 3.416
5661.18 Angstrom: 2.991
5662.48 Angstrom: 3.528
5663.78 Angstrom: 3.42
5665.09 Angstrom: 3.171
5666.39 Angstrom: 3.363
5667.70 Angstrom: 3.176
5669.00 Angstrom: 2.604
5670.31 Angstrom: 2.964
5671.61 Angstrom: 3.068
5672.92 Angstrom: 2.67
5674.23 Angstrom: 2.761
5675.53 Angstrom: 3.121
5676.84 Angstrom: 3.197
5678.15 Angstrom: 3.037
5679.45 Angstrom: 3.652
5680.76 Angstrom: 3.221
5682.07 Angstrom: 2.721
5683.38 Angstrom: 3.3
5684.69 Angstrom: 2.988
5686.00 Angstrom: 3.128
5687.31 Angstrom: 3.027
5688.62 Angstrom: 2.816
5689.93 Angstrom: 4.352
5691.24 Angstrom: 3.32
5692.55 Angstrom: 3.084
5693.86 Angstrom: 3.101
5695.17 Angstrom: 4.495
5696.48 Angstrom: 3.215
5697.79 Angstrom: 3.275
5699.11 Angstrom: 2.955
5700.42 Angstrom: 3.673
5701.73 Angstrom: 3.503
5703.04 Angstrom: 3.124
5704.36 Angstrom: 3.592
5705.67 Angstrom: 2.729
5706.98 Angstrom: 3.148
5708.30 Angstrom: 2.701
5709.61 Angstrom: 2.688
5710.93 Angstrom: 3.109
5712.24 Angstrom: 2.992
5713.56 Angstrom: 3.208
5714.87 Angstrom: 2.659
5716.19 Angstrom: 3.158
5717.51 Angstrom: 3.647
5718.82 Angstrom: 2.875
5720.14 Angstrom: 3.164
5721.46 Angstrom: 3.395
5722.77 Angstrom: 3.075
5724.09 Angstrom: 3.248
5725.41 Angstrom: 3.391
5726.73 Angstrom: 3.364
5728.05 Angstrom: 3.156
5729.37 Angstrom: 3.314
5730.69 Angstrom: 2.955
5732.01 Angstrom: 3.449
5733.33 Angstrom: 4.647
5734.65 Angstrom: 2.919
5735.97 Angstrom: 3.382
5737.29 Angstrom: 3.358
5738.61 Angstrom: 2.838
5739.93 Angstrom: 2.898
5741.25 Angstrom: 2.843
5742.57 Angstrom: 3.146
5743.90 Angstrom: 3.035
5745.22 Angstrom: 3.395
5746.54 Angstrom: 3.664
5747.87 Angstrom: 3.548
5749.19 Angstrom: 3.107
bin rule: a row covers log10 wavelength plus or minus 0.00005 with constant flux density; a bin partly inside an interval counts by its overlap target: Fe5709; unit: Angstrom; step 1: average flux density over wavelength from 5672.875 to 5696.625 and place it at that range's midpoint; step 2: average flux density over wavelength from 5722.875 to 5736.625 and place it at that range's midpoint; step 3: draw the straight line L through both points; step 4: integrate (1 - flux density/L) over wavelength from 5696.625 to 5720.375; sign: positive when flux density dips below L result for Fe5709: 1.3 Angstrom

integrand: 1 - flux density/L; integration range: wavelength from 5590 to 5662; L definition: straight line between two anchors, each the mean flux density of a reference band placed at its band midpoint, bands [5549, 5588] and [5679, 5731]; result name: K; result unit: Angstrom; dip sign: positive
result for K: 2.8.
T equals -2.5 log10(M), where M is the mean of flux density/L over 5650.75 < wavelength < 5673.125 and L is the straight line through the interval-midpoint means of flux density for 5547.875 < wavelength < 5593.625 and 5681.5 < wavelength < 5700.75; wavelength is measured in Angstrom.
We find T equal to 0.08 mag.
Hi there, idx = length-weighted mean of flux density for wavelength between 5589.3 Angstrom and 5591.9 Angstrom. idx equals 3.63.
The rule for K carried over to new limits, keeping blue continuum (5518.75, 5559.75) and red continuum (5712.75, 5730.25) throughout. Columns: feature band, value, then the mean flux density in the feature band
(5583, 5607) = 0.90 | 3.02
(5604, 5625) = 0.18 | 3.12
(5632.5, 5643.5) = 1.04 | 2.86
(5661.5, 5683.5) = 0.46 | 3.11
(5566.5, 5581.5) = 0.66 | 2.99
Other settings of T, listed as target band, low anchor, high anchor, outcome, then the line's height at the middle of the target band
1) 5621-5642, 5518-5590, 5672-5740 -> 0.07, 3.15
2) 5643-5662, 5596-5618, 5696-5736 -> 0.05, 3.16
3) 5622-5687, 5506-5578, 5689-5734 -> 0.07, 3.23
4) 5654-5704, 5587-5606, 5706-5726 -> -0.03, 3.08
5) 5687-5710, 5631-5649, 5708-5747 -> -0.05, 3.12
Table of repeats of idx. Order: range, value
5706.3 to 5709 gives 2.92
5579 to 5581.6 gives 2.9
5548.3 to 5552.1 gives 3.02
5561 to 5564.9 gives 3.33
